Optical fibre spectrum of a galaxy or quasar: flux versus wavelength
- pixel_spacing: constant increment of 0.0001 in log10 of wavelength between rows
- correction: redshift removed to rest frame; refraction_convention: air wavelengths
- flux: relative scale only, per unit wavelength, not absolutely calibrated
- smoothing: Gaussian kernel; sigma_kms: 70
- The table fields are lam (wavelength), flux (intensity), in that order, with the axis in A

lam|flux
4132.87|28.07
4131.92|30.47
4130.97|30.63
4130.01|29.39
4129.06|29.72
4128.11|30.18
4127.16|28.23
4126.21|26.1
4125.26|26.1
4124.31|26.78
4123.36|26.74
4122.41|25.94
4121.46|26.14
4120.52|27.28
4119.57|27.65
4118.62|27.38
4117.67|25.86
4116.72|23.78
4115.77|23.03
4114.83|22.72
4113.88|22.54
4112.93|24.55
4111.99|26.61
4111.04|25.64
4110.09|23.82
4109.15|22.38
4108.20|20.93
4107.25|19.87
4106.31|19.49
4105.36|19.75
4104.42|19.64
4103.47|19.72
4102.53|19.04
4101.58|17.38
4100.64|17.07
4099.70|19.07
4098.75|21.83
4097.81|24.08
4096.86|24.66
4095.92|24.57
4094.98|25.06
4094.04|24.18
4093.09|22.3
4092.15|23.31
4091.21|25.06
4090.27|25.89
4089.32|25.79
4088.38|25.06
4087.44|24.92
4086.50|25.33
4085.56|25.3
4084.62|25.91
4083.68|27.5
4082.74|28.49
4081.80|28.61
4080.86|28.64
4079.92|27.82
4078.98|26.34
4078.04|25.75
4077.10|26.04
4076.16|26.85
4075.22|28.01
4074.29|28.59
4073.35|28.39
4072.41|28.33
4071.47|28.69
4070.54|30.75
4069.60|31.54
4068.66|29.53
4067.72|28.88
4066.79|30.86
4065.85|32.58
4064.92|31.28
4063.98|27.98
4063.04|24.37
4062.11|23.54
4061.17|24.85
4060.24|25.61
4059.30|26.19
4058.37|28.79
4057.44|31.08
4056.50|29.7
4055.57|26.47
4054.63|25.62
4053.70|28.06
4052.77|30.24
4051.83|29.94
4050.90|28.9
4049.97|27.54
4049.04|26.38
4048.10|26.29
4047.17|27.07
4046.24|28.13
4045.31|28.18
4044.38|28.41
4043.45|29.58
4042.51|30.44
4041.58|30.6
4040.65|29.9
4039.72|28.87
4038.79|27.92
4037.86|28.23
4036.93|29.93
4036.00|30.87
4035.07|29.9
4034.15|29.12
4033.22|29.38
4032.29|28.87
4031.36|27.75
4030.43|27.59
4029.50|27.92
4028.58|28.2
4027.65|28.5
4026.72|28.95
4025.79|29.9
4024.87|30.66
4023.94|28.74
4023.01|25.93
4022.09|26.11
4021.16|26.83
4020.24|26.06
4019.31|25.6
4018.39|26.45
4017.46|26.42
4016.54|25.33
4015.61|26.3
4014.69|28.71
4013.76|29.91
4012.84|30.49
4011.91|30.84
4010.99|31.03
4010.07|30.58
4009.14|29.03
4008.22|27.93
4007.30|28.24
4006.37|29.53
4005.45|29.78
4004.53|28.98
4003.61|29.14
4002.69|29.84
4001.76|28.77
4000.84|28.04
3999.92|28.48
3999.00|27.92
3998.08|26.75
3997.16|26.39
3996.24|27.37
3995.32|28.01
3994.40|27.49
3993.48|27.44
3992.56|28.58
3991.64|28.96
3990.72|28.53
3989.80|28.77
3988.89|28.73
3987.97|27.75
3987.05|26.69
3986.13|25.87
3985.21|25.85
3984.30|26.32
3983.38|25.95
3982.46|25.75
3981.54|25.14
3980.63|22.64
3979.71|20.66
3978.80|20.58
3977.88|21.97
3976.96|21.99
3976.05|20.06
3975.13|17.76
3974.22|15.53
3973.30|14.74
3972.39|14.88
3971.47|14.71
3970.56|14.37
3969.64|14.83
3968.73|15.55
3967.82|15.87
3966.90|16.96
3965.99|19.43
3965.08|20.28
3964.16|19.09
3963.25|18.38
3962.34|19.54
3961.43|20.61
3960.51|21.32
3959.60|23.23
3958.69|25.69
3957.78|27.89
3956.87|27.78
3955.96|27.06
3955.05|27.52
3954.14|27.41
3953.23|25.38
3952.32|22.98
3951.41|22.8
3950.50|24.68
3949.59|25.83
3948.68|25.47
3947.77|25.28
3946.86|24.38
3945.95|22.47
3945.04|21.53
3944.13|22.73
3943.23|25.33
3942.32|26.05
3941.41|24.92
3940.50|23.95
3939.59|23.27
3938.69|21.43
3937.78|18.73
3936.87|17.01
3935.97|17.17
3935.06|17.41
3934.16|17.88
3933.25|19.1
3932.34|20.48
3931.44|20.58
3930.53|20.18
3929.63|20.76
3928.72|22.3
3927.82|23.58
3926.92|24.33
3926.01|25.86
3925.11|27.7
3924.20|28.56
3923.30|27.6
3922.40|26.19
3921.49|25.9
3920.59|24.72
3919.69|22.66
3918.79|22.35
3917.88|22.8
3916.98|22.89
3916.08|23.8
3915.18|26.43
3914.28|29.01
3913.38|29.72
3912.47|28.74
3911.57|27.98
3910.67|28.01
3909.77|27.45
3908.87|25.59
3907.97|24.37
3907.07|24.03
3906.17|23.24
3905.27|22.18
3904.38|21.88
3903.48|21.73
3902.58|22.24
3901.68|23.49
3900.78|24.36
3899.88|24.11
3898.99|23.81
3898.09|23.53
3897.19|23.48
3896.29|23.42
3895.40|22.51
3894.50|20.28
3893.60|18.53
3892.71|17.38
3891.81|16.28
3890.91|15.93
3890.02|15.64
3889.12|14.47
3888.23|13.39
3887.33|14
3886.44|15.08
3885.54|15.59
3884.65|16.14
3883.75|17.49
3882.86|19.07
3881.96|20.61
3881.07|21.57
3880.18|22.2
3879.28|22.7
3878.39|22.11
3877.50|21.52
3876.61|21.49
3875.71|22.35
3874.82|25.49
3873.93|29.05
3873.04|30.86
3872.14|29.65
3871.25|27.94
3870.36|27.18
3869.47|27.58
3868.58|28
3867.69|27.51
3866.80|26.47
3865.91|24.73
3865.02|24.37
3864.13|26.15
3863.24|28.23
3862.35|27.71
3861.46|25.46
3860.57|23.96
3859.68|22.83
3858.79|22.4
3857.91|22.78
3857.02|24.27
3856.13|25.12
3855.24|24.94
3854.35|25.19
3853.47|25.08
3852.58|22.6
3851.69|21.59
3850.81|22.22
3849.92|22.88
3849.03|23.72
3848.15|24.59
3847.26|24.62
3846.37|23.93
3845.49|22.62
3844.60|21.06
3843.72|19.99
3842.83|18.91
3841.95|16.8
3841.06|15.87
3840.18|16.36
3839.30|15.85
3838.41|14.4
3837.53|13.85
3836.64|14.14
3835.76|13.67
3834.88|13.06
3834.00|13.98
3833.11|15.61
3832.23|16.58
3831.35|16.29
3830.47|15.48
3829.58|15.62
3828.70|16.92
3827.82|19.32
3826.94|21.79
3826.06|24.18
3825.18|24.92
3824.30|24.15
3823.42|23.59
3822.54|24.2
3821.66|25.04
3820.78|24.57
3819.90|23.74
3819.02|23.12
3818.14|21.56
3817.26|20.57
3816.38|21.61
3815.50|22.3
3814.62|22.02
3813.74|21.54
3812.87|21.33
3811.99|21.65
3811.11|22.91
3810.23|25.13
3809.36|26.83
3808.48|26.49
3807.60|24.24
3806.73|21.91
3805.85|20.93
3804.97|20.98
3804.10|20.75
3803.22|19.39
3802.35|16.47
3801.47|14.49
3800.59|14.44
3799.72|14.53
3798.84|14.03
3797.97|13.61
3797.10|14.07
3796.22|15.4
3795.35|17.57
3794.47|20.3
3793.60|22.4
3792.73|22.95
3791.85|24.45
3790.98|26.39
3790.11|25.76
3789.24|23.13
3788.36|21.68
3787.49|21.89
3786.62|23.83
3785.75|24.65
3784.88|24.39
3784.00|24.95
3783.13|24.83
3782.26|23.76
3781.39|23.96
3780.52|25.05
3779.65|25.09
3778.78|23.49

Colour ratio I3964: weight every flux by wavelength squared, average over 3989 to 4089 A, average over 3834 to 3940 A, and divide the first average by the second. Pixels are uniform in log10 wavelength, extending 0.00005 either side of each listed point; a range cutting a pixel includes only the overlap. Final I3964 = 1.4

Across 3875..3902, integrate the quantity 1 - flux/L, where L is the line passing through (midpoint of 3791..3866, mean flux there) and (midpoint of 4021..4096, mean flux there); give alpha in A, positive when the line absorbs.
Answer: 3.4 A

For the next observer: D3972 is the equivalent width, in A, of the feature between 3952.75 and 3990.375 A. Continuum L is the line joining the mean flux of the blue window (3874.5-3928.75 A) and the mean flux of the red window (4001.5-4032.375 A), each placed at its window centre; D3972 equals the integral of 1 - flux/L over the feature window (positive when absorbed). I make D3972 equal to 5.9 A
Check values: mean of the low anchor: 22.5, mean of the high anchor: 28.4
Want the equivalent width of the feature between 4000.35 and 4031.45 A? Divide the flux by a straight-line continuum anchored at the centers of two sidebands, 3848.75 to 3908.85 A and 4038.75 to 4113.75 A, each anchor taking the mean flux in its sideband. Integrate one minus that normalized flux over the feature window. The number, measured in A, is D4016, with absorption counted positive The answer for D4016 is -4.1 A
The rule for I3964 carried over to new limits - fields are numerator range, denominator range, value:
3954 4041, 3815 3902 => 1.29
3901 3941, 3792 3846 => 1.27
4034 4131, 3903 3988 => 1.24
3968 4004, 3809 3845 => 1.32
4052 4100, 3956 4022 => 1.13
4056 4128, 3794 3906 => 1.36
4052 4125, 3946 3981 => 1.29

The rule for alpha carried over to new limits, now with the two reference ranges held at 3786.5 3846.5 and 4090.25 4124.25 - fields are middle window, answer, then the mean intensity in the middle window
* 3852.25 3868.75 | -3.78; 25.1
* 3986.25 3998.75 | -3.33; 27.8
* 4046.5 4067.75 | -4.94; 27.9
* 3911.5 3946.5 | -3.61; 23.4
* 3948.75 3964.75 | -1.82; 24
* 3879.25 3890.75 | 1.89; 17.3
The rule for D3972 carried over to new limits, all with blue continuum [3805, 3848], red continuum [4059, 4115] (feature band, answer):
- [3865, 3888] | -1.88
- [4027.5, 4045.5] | -3.57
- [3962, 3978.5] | 3.90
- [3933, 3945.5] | 0.68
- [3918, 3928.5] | -1.48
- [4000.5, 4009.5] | -2.02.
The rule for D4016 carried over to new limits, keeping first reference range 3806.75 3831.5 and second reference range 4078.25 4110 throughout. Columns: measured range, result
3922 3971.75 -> 1.3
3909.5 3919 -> -1.5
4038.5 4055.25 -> -3.7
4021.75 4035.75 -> -3.2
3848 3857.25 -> -0.6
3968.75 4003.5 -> -1.7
